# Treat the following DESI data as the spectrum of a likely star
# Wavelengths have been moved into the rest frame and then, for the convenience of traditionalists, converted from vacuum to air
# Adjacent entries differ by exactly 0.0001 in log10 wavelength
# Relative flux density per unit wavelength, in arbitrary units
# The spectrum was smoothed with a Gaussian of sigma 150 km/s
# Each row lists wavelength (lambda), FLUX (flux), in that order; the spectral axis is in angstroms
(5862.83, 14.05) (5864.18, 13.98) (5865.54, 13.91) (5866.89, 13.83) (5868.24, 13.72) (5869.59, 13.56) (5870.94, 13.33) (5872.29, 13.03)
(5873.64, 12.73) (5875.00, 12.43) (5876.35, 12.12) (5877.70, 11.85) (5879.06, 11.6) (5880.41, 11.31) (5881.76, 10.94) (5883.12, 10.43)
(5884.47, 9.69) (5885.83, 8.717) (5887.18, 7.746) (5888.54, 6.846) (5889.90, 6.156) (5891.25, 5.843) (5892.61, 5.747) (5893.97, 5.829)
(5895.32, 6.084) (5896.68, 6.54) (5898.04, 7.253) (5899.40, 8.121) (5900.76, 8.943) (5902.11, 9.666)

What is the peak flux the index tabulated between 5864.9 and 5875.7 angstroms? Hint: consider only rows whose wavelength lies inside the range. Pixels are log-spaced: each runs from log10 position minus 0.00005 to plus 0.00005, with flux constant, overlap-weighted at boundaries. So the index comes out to 13.91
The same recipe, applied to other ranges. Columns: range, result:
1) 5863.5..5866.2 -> 13.98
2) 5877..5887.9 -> 11.85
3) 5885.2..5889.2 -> 8.717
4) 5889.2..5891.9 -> 6.156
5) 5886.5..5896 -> 7.746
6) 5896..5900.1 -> 8.121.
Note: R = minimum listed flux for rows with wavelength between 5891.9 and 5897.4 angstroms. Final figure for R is 5.747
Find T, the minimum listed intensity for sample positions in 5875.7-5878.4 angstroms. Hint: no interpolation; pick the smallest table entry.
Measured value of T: 11.85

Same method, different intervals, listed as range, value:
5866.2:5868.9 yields 13.72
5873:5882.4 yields 10.94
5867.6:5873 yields 13.03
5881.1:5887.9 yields 7.746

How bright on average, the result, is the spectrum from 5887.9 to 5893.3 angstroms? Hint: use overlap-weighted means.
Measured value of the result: 6.14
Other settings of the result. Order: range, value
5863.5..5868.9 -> 13.8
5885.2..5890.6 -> 7.35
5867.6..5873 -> 13.4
